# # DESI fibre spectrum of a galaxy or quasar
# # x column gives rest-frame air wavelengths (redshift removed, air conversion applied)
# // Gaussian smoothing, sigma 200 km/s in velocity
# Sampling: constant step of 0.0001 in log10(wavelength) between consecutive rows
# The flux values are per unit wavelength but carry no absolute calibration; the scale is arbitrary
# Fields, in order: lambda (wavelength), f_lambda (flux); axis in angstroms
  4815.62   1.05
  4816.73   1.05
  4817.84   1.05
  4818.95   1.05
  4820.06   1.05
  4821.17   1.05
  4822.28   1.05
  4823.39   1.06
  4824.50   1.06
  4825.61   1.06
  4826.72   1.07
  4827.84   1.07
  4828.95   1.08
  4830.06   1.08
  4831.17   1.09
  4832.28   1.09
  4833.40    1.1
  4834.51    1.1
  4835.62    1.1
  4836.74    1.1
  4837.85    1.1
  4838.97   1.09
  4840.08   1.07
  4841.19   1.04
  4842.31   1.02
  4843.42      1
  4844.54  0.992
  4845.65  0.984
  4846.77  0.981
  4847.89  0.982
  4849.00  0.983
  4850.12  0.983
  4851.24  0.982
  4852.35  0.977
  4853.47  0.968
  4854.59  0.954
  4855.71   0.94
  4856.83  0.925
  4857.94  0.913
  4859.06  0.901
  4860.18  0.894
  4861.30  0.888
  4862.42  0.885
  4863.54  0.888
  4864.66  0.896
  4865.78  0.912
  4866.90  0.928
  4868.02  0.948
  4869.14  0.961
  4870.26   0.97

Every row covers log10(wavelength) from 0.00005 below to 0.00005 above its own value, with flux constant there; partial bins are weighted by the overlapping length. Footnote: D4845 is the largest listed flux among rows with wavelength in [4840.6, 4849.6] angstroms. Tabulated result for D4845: 1.04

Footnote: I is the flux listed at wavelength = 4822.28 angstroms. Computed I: 1.05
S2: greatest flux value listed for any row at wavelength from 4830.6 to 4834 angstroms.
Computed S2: 1.1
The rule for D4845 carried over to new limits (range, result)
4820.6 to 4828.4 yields 1.07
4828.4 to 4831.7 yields 1.09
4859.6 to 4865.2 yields 0.896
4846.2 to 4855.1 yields 0.983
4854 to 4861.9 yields 0.954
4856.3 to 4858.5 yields 0.925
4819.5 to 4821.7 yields 1.05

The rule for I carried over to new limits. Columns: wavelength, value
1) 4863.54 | 0.888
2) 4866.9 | 0.928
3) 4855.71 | 0.94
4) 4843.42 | 1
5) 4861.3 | 0.888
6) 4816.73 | 1.05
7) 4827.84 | 1.07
